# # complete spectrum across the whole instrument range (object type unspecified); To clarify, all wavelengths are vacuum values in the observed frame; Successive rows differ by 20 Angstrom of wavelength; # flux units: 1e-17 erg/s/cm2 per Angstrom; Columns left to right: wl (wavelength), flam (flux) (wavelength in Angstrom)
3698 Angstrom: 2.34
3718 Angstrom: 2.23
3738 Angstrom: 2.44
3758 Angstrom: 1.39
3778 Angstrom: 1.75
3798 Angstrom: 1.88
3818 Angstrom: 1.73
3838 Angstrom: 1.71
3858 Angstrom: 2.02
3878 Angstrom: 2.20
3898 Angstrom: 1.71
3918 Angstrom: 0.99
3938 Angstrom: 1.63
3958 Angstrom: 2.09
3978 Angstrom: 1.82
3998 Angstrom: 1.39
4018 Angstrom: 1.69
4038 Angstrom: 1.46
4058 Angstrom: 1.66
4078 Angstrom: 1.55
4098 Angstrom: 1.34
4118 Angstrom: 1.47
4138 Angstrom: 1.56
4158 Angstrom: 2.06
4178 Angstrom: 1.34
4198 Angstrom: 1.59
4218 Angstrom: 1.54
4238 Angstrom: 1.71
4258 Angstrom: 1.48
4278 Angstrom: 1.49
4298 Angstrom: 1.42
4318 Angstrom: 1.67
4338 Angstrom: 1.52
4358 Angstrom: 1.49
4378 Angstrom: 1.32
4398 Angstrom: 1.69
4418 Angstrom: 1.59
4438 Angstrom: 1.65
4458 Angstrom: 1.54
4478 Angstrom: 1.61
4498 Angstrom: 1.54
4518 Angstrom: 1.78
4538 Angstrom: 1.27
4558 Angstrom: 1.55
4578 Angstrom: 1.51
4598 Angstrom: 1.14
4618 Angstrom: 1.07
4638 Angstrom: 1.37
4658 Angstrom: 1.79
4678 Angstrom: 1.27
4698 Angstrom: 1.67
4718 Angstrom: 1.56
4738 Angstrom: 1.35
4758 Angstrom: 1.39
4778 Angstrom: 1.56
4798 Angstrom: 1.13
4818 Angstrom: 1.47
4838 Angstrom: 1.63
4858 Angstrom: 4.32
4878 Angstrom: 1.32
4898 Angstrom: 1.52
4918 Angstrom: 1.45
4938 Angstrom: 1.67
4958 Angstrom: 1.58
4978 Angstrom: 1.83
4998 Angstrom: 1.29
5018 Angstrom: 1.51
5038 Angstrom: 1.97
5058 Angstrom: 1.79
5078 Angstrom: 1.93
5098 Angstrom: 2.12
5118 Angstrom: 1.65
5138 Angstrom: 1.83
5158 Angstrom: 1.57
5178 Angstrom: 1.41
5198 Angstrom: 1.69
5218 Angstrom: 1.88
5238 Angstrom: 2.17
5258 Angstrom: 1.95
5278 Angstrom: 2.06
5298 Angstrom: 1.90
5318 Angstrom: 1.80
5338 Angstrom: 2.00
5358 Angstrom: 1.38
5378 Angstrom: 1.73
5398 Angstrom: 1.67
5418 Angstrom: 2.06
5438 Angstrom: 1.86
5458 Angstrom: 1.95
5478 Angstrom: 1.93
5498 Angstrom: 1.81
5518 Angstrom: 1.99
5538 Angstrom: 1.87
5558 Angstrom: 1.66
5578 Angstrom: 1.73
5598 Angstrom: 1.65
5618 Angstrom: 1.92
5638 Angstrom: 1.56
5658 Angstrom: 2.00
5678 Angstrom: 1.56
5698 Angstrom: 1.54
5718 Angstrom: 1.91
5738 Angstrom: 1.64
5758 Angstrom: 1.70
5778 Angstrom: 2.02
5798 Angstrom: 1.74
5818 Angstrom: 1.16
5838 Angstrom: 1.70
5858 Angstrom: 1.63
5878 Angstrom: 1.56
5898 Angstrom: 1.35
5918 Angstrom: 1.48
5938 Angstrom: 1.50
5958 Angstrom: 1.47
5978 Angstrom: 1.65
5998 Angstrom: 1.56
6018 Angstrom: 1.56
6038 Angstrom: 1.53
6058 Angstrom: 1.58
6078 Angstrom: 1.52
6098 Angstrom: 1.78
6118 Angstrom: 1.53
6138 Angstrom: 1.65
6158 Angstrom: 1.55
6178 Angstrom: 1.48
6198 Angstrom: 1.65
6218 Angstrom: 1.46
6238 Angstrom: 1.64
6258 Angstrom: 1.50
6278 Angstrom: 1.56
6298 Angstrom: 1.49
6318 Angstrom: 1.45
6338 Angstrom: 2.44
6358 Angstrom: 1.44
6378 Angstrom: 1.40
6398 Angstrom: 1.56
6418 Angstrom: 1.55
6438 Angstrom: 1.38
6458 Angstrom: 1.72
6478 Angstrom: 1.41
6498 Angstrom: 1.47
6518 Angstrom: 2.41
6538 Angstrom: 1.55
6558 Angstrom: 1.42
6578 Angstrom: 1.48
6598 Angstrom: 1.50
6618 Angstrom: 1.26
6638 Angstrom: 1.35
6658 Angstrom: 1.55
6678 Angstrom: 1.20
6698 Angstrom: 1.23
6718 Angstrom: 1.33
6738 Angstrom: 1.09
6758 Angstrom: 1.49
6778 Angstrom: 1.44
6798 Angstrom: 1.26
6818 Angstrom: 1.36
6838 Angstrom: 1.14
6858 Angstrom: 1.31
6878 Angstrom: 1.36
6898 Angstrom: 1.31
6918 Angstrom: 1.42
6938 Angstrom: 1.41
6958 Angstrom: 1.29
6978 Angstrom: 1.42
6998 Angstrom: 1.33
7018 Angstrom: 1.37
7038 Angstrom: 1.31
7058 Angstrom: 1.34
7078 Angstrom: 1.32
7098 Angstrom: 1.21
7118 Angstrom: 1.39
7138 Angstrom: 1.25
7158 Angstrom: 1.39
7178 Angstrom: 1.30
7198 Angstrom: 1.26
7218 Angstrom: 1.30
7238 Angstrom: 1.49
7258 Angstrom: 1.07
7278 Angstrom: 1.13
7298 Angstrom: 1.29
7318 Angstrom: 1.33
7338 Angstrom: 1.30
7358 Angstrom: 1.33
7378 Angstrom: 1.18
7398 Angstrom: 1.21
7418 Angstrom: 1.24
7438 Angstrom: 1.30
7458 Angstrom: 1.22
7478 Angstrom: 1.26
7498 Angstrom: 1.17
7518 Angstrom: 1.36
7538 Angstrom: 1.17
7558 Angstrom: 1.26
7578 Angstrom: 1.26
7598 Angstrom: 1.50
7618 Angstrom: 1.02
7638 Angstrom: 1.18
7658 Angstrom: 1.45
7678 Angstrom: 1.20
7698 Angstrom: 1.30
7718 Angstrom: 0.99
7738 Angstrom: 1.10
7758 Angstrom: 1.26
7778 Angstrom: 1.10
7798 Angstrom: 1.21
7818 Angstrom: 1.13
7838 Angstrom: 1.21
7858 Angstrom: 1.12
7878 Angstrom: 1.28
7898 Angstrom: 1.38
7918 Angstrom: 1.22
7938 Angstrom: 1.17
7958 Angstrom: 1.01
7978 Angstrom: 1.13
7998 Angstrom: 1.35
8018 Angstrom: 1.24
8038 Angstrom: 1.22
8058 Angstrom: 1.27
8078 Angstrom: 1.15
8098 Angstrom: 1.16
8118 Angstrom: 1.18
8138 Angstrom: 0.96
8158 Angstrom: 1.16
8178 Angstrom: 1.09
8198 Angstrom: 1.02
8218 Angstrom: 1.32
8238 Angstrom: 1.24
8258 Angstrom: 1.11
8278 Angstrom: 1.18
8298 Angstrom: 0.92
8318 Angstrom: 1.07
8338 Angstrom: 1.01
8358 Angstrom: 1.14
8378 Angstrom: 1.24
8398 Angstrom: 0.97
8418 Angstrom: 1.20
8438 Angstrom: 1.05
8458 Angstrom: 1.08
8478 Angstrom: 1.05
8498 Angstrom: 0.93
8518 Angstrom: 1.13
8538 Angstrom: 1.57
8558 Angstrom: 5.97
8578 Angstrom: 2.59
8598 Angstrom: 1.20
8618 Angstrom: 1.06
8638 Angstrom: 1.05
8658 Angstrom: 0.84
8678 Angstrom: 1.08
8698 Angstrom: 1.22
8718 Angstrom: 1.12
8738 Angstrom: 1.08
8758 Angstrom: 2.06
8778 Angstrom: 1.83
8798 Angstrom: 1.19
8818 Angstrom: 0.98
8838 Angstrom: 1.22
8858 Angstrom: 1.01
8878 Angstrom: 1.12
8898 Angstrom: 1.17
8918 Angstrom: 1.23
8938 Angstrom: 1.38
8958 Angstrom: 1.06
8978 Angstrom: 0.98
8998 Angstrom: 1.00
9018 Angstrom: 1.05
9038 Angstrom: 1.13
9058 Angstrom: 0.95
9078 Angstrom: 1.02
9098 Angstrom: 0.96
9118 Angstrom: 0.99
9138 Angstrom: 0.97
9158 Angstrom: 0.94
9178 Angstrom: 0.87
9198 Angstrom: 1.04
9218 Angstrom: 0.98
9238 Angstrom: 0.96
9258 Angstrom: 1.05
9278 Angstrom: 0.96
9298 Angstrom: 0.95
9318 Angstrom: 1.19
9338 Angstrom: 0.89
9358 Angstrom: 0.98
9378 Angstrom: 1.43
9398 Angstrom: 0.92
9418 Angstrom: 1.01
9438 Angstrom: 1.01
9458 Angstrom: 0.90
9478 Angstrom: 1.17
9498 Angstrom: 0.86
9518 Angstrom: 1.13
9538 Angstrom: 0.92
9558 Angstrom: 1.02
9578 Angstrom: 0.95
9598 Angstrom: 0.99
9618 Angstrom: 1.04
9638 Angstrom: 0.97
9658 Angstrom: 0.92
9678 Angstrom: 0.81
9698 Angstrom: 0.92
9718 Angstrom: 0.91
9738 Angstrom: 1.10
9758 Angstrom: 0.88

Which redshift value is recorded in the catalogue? 0.303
